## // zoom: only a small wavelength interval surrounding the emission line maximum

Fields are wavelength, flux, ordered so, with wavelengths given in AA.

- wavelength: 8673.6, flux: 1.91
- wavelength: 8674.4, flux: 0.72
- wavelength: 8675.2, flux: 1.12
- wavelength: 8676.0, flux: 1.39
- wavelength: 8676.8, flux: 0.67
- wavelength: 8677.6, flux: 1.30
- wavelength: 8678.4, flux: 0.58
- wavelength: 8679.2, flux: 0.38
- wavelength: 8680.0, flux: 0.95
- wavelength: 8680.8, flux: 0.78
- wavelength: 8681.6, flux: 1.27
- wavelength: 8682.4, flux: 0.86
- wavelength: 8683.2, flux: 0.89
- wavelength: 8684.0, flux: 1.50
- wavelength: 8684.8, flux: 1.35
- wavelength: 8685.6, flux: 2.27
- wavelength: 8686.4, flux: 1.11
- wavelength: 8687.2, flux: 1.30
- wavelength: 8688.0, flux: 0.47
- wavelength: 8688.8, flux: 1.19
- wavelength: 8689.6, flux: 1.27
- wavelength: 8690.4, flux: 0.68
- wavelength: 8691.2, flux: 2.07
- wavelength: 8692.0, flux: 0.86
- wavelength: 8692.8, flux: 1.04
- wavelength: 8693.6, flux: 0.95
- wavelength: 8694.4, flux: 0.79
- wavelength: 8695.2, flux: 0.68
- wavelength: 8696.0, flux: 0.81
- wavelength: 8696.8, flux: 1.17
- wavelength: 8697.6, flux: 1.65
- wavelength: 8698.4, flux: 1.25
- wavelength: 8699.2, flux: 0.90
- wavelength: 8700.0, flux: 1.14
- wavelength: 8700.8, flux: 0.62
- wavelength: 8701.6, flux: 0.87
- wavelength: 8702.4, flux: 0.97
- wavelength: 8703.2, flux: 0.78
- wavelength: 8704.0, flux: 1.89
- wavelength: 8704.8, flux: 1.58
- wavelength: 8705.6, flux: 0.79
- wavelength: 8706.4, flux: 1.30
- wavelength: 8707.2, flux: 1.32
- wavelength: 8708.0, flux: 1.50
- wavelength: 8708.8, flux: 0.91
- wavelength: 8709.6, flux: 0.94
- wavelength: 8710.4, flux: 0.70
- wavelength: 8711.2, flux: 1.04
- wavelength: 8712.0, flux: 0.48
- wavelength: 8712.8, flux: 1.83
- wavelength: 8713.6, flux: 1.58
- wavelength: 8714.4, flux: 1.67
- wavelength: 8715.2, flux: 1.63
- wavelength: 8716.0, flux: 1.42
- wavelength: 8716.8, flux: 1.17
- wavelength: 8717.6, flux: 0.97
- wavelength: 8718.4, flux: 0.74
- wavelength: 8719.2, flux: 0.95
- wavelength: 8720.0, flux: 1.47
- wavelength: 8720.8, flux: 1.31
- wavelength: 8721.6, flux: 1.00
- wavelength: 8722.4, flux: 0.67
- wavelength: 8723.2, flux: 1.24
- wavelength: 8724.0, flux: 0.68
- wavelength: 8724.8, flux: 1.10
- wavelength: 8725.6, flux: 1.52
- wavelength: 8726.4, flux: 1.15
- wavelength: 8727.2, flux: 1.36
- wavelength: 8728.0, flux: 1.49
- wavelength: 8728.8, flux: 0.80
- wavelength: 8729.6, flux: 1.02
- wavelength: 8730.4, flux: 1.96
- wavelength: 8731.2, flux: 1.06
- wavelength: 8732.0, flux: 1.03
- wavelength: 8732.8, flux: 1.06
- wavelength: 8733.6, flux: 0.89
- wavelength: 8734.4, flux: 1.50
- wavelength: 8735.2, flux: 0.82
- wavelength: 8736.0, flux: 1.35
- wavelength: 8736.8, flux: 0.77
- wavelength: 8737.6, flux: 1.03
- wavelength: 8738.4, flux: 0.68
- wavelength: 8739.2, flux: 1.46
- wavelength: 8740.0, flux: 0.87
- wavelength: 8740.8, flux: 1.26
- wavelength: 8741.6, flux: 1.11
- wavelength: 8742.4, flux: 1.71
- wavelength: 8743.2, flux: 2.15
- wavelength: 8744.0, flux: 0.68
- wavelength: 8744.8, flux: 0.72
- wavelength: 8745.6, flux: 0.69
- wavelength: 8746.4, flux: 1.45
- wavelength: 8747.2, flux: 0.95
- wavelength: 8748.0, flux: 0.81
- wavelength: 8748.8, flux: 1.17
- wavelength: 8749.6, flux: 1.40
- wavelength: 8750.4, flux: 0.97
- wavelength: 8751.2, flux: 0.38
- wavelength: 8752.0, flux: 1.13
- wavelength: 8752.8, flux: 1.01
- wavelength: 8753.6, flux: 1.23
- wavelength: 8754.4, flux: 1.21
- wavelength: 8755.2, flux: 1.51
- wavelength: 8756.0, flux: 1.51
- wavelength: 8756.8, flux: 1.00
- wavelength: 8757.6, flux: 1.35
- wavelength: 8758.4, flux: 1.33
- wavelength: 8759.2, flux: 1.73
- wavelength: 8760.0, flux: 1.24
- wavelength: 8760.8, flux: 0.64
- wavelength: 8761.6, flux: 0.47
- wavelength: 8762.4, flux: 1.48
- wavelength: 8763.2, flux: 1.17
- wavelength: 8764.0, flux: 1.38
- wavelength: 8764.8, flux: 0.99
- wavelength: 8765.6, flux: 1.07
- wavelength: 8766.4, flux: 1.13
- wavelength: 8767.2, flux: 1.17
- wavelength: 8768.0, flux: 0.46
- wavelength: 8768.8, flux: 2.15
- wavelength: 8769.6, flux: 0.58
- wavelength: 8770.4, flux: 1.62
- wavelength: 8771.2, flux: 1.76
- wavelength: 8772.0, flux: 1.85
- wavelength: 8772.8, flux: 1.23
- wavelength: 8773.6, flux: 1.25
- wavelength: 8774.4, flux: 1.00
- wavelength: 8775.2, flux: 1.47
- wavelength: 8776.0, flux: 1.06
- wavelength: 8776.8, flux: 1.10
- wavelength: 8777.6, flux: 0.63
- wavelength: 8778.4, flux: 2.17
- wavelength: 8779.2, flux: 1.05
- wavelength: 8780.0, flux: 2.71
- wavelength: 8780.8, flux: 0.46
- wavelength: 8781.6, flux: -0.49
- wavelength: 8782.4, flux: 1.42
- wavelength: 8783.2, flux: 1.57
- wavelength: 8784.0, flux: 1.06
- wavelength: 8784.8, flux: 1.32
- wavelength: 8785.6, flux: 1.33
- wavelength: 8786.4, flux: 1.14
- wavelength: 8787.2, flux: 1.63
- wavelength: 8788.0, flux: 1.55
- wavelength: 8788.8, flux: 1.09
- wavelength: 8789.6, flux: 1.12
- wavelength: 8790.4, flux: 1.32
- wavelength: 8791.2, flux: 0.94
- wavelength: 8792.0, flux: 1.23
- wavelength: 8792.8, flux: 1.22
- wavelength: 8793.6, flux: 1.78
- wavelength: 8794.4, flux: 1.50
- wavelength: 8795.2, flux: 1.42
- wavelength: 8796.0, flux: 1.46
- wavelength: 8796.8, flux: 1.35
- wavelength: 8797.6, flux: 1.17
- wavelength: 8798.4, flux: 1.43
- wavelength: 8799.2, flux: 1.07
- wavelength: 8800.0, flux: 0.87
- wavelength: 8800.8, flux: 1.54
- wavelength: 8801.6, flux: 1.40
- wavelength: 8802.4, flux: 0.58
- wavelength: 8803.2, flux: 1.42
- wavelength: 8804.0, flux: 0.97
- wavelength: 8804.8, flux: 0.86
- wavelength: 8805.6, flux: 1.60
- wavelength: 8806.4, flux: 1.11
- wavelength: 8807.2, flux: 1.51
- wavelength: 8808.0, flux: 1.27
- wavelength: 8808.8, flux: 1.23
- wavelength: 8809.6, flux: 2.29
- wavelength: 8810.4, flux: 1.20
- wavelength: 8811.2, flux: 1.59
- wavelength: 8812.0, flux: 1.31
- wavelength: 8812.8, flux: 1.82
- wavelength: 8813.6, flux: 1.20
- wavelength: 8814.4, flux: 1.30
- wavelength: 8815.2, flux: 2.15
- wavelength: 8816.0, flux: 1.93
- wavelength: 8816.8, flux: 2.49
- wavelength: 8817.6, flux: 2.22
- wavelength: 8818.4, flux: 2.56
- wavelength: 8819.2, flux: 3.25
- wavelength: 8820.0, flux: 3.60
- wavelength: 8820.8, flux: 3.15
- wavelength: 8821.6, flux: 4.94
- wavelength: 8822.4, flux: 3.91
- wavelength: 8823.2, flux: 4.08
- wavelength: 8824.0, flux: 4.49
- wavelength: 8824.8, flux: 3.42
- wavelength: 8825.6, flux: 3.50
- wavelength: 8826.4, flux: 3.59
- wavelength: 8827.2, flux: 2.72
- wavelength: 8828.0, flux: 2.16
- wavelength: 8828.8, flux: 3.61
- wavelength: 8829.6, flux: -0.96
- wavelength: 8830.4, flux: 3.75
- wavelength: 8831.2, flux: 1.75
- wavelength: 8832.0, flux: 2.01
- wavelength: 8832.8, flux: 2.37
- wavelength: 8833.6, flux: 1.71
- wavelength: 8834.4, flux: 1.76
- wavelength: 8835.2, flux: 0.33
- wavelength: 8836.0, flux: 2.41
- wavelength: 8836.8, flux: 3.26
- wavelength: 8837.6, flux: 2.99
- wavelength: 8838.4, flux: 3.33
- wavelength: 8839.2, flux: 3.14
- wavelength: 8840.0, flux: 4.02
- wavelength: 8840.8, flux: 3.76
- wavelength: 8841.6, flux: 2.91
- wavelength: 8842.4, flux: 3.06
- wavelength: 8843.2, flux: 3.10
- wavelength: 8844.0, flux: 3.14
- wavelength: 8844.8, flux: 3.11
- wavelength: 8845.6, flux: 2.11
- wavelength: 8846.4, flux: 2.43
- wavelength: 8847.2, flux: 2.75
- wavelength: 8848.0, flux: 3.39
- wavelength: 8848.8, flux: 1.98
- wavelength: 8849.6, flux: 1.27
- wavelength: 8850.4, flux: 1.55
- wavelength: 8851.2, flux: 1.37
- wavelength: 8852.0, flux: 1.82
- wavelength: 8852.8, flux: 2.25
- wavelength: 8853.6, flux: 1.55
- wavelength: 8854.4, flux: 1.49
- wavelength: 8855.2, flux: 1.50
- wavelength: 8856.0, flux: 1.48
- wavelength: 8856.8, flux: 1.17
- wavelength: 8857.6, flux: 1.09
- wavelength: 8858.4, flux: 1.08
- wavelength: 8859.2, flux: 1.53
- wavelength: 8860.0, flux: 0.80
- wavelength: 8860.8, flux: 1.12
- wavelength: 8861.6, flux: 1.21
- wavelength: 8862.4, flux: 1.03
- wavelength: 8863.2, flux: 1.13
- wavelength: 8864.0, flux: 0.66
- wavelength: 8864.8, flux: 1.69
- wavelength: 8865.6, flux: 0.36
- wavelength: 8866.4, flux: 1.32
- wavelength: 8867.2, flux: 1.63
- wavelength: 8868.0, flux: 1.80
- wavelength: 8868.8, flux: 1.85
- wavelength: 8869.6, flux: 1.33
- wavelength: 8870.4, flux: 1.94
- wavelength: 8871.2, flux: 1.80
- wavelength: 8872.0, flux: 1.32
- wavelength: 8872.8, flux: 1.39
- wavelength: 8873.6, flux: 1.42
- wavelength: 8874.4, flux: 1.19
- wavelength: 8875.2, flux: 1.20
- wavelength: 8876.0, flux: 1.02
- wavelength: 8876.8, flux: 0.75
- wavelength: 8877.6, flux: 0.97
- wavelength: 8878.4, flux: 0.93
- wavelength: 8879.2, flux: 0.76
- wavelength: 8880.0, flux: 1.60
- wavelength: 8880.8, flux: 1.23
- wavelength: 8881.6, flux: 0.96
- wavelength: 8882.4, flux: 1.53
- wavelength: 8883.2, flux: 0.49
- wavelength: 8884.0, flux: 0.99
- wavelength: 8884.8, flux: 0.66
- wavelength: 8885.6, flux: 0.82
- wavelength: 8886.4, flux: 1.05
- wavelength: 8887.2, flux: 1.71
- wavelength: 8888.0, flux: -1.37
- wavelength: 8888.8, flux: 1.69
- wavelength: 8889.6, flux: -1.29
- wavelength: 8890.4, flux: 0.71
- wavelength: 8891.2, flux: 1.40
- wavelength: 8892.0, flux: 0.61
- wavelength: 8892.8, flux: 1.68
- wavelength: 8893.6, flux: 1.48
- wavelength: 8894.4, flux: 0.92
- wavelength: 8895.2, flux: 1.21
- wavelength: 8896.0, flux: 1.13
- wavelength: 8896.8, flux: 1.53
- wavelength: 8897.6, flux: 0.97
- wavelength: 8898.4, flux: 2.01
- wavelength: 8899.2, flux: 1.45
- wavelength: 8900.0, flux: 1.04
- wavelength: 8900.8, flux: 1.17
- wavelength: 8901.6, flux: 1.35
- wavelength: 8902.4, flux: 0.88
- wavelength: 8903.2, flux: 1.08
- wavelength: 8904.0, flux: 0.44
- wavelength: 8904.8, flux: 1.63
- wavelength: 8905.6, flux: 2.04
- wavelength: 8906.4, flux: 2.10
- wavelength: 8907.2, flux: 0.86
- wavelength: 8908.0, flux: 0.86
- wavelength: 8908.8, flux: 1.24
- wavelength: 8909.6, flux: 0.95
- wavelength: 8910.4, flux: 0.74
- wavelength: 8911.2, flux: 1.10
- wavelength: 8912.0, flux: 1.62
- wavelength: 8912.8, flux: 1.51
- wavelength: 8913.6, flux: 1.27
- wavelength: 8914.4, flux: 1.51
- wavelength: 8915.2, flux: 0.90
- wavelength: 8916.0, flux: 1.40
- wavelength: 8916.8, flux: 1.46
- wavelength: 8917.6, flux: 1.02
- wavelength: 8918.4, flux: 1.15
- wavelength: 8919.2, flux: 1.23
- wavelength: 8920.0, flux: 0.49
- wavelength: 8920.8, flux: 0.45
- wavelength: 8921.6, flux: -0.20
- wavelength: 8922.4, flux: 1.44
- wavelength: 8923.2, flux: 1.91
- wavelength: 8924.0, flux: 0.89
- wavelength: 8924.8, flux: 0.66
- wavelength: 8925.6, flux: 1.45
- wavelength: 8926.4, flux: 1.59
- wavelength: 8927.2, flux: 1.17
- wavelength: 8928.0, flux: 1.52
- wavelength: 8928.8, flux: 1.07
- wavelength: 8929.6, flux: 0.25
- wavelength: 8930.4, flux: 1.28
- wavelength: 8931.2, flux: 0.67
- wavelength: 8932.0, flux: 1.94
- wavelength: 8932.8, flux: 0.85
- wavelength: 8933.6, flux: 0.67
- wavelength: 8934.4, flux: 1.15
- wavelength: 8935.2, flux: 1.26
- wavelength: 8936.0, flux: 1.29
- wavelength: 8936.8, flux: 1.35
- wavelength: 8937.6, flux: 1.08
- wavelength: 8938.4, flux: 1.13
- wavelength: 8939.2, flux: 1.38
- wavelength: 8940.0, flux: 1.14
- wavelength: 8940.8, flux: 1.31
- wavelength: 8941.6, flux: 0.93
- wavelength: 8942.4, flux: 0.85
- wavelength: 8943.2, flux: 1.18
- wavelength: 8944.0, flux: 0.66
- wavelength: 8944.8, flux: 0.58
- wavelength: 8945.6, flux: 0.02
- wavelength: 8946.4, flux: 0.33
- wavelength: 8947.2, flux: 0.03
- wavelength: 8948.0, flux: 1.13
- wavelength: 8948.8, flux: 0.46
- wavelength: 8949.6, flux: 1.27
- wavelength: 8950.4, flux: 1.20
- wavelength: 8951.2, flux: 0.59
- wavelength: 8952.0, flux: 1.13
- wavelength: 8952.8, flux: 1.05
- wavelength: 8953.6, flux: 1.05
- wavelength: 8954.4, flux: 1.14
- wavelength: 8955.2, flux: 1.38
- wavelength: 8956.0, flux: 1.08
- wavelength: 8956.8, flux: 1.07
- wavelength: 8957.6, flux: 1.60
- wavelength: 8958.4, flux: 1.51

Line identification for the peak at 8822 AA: [S II]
